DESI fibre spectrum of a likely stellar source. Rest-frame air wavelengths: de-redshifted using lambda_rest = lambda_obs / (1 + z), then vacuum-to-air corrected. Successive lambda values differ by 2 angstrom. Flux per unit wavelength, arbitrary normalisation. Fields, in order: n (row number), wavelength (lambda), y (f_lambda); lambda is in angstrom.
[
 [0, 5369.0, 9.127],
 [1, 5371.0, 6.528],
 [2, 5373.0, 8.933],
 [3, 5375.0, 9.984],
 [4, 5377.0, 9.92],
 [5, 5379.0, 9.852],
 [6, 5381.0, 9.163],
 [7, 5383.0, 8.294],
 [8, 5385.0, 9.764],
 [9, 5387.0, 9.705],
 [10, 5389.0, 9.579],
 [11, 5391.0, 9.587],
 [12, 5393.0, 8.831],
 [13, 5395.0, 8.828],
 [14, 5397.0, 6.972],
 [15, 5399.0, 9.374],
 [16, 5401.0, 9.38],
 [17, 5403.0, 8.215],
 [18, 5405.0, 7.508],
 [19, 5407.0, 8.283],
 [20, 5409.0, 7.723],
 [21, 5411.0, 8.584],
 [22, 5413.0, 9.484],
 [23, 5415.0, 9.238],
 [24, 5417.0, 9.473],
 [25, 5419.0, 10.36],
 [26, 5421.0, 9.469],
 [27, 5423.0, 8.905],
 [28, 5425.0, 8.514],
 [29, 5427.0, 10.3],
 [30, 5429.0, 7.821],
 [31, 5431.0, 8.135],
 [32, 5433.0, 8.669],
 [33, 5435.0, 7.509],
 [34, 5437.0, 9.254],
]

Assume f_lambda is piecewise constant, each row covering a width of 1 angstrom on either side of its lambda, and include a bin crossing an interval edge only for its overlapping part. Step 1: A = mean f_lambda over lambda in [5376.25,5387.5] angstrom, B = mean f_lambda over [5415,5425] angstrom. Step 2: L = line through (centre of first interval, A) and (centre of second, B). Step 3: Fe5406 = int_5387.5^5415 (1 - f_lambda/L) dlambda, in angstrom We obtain 2.16 angstrom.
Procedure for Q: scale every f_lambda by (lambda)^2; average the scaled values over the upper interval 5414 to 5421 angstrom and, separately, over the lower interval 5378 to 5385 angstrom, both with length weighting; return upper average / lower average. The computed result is 1.06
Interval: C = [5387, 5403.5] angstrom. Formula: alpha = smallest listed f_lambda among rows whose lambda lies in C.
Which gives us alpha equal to 6.972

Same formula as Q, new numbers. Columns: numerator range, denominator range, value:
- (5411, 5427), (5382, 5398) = 1.06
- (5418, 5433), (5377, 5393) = 0.98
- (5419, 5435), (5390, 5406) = 1.04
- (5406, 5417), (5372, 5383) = 0.94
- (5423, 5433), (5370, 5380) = 0.98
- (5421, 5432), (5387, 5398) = 1.01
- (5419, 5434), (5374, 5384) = 0.96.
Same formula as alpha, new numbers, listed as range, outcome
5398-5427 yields 7.508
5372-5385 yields 8.294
